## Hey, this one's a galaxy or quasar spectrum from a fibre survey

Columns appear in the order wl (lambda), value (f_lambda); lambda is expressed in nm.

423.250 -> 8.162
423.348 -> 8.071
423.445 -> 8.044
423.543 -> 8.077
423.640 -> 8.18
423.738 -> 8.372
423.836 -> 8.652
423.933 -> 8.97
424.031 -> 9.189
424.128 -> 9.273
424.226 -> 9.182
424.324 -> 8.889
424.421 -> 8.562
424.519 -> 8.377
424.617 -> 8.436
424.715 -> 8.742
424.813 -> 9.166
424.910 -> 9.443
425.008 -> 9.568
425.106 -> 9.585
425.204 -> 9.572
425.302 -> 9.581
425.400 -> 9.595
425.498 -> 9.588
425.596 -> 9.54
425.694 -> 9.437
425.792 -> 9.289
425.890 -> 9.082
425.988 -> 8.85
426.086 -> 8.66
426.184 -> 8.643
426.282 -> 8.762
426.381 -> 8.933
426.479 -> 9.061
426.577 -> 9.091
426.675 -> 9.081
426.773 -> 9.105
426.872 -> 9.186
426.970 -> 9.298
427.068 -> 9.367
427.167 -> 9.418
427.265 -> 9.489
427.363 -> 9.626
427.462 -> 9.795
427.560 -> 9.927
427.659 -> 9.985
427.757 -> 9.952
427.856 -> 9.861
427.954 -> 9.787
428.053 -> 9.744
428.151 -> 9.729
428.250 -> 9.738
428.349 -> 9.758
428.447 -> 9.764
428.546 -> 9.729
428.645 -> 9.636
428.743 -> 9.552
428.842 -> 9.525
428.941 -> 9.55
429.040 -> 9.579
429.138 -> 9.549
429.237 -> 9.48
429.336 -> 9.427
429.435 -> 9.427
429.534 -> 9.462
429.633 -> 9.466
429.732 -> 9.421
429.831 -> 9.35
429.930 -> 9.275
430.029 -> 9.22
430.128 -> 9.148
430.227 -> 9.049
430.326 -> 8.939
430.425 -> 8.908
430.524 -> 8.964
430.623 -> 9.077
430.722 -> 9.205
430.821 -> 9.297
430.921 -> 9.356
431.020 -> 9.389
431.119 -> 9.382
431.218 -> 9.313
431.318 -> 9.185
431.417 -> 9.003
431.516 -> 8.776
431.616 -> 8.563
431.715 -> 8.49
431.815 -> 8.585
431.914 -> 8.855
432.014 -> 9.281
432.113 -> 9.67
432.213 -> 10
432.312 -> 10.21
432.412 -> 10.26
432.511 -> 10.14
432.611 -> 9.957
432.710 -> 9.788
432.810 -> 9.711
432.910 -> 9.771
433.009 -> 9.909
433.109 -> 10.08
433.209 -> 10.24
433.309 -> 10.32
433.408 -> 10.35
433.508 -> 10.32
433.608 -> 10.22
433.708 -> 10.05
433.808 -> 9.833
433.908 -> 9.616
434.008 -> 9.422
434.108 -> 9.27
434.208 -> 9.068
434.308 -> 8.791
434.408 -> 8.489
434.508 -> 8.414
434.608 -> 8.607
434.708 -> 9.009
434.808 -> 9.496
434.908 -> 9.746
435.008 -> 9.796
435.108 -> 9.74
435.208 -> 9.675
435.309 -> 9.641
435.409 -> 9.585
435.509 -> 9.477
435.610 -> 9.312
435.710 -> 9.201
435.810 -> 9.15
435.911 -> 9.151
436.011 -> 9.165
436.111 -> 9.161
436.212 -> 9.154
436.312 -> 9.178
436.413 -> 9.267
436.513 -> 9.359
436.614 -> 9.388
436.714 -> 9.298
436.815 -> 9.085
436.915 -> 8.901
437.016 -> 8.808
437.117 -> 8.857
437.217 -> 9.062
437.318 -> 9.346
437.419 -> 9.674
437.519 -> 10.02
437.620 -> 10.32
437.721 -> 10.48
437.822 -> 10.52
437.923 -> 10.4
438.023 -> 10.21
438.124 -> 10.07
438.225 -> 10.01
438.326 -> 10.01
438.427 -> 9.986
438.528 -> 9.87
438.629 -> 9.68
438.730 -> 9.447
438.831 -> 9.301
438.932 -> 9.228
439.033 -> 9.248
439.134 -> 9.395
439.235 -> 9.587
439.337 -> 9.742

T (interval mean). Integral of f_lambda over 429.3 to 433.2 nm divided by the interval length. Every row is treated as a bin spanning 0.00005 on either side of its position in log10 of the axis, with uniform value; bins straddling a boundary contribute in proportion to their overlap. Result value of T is 9.38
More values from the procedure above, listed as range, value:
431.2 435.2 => 9.51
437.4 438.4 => 10.2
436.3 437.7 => 9.35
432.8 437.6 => 9.44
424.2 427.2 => 9.13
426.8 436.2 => 9.47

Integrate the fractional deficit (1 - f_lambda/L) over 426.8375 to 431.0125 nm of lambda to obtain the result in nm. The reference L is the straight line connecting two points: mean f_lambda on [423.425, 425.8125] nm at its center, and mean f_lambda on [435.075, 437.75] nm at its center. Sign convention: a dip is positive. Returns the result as -0.149 nm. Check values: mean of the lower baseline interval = 9.02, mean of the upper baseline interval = 9.38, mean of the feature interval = 9.48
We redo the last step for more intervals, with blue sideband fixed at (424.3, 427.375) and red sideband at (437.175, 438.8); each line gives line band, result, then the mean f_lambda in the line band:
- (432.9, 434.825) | 0.022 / 9.56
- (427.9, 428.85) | -0.039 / 9.71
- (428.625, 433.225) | 0.038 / 9.41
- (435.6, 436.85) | 0.077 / 9.22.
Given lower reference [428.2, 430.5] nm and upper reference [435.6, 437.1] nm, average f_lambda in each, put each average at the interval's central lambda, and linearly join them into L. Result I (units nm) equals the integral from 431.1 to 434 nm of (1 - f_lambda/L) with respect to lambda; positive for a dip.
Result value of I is -0.11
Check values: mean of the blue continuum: 9.43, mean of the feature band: 9.65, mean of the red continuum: 9.16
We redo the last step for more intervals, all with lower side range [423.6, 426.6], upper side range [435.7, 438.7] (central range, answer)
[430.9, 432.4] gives 0.02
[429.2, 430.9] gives 0.00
